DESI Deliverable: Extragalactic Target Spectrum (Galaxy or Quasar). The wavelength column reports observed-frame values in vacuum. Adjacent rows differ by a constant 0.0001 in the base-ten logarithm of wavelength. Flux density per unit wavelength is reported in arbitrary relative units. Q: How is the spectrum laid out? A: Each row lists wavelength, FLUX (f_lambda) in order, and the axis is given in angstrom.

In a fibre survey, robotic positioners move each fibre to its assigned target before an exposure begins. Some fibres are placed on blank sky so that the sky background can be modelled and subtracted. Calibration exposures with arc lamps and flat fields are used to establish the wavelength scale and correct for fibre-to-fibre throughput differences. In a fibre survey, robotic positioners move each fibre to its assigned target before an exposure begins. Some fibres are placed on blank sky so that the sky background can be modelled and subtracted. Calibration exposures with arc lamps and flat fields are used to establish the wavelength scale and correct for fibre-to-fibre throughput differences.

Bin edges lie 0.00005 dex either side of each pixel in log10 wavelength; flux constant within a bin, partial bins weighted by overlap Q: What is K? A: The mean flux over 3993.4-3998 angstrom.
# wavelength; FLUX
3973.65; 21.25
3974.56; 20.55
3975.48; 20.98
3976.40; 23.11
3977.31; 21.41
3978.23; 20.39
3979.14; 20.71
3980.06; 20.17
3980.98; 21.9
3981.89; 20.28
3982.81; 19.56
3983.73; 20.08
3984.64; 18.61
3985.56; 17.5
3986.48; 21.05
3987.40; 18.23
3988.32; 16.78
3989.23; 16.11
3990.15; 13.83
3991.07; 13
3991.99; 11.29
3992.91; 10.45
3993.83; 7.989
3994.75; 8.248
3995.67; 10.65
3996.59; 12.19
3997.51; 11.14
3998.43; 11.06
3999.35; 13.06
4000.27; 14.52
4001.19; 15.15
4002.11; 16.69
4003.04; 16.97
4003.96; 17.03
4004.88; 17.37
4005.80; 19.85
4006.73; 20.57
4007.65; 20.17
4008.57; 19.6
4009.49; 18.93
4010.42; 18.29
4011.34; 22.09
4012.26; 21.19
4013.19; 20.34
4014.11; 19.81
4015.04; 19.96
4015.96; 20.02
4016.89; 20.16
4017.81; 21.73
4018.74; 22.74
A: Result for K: 10.1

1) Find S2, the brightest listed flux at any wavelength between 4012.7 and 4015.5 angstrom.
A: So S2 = 20.34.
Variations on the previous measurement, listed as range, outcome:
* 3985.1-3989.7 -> 21.05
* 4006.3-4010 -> 20.57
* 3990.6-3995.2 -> 13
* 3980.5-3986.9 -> 21.9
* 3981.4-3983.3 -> 20.28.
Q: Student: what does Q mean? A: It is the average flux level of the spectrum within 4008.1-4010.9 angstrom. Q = 19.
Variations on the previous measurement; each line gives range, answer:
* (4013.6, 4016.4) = 20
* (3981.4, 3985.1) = 19.7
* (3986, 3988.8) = 18.7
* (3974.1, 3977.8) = 21.5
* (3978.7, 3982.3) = 20.8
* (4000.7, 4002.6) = 15.9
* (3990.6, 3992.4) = 12.2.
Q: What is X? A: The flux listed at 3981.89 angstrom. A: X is 20.28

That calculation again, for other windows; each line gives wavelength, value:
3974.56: 20.55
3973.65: 21.25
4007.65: 20.17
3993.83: 7.989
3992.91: 10.45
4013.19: 20.34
